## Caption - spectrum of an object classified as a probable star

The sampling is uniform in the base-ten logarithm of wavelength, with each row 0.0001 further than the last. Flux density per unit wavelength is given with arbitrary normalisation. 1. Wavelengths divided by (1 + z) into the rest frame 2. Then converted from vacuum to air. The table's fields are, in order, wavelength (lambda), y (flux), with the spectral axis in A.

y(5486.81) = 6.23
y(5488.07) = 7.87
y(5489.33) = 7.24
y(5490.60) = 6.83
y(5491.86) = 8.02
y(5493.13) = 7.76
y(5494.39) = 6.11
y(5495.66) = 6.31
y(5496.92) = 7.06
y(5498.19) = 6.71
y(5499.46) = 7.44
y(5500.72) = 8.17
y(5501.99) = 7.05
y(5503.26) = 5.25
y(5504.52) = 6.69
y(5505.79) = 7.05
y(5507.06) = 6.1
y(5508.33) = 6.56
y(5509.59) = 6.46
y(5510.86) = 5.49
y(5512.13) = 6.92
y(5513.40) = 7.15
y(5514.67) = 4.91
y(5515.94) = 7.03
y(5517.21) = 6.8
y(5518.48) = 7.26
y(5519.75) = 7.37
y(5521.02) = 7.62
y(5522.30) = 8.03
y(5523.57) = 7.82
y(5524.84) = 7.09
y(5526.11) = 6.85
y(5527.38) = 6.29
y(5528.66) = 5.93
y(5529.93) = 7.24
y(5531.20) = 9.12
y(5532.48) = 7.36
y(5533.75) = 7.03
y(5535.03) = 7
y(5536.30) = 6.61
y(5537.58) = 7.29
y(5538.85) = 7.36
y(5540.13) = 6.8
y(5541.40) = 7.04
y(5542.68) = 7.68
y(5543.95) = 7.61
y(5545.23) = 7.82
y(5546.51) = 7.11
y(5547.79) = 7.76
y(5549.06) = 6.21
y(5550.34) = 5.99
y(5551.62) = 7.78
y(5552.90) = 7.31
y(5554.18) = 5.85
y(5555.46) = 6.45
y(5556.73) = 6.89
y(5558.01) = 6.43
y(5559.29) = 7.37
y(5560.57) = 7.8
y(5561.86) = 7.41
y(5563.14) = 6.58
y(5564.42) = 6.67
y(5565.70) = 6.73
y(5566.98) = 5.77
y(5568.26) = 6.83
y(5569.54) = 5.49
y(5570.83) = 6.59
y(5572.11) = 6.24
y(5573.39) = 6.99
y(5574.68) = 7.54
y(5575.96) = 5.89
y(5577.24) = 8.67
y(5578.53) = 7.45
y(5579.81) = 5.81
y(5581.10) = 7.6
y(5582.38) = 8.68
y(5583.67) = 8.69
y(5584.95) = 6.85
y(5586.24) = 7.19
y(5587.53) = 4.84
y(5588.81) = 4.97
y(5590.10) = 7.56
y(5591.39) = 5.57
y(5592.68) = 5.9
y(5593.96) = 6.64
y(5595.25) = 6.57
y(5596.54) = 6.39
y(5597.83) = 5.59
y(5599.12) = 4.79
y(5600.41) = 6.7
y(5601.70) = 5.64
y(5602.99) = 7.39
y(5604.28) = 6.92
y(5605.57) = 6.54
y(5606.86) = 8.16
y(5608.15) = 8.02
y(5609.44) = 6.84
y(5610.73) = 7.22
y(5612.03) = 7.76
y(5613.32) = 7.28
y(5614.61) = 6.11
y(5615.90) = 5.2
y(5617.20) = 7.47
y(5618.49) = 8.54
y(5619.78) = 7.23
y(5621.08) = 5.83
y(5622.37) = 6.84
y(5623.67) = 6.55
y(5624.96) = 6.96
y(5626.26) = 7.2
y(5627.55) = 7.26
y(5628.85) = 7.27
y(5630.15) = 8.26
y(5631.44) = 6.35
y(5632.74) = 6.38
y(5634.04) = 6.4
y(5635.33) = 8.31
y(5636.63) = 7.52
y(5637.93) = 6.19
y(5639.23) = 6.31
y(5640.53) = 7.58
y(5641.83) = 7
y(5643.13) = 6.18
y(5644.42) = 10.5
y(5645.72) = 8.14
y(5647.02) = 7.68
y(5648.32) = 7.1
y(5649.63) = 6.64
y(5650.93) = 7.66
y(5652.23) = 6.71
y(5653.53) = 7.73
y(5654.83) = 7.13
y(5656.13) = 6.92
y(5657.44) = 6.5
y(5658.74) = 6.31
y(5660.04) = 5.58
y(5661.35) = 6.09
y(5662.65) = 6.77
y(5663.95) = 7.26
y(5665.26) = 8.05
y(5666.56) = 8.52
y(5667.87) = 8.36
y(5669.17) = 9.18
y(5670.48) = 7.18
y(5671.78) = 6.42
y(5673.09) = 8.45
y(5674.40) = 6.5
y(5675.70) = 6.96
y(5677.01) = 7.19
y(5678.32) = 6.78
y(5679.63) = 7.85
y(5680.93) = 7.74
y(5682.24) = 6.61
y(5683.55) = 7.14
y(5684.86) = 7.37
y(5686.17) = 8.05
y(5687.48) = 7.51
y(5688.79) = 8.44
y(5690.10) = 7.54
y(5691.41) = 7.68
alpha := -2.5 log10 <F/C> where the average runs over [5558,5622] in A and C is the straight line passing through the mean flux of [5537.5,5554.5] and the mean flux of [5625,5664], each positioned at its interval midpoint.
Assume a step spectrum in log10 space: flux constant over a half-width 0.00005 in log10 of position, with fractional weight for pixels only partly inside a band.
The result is 0.05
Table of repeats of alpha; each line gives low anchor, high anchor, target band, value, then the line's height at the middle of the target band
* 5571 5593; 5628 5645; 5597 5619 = 0.03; 7.04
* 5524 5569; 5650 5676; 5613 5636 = 0.03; 7.14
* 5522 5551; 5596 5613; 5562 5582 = 0.03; 6.96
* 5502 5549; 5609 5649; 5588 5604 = 0.16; 7.09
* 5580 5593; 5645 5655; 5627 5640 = 0.03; 7.22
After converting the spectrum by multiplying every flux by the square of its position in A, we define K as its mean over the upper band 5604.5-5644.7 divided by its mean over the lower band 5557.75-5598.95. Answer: 1.08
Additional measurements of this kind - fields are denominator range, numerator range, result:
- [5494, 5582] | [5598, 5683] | 1.07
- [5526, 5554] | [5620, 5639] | 1.01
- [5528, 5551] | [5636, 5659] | 1.05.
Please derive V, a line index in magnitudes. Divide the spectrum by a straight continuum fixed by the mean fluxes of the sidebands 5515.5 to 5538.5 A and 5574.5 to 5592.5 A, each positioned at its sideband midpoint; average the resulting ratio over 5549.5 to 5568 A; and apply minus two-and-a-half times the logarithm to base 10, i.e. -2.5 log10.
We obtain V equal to 0.041 mag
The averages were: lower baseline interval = 7.21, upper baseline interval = 6.91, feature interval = 6.78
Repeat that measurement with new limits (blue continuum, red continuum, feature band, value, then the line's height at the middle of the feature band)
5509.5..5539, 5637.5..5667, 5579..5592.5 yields 0.05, 7.08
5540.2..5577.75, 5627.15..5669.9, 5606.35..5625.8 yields 0.01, 7.14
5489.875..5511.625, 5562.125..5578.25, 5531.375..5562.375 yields -0.06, 6.73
